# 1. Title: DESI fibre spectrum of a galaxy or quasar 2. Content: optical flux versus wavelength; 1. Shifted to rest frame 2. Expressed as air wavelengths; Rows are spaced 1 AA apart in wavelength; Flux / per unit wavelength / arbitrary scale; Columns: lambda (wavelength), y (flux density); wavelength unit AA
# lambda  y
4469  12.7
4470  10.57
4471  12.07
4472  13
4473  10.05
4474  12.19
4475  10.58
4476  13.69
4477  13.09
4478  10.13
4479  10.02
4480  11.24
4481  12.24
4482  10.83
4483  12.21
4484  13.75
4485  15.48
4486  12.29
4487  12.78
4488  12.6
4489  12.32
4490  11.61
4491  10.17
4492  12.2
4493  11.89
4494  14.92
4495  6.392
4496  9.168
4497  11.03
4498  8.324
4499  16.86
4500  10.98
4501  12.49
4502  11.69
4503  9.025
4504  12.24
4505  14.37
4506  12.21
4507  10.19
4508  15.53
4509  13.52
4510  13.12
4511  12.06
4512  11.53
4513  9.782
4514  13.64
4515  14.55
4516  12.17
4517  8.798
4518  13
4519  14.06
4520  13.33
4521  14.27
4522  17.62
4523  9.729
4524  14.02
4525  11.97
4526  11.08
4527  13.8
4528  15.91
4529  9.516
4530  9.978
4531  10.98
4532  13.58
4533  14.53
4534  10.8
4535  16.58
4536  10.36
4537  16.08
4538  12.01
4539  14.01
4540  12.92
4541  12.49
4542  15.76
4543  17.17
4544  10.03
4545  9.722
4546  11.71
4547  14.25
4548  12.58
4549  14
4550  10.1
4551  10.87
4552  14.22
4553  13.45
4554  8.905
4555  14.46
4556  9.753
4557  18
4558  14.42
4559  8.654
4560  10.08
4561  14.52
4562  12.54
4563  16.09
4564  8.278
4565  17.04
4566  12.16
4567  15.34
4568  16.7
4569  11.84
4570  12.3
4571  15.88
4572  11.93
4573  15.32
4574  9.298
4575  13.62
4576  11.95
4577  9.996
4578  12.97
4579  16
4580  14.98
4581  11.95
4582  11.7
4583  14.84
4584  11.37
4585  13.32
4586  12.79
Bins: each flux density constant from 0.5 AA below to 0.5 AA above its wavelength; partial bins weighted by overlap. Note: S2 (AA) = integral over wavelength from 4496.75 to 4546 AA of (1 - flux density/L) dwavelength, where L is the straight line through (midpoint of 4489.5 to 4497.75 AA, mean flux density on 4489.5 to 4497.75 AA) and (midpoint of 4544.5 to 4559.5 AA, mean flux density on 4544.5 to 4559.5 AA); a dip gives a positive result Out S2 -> -4.6 AA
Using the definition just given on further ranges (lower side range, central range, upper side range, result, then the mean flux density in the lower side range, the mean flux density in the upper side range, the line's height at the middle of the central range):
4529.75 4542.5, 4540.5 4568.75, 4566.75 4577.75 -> 0.3 AA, 13.1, 13.1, 13.1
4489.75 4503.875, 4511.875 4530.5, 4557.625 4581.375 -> -1.2 AA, 11.2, 13.1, 11.8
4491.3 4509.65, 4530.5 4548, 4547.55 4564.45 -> -1.2 AA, 11.8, 12.4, 12.2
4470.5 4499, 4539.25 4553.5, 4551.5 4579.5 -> -0.1 AA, 11.7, 13.1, 12.7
